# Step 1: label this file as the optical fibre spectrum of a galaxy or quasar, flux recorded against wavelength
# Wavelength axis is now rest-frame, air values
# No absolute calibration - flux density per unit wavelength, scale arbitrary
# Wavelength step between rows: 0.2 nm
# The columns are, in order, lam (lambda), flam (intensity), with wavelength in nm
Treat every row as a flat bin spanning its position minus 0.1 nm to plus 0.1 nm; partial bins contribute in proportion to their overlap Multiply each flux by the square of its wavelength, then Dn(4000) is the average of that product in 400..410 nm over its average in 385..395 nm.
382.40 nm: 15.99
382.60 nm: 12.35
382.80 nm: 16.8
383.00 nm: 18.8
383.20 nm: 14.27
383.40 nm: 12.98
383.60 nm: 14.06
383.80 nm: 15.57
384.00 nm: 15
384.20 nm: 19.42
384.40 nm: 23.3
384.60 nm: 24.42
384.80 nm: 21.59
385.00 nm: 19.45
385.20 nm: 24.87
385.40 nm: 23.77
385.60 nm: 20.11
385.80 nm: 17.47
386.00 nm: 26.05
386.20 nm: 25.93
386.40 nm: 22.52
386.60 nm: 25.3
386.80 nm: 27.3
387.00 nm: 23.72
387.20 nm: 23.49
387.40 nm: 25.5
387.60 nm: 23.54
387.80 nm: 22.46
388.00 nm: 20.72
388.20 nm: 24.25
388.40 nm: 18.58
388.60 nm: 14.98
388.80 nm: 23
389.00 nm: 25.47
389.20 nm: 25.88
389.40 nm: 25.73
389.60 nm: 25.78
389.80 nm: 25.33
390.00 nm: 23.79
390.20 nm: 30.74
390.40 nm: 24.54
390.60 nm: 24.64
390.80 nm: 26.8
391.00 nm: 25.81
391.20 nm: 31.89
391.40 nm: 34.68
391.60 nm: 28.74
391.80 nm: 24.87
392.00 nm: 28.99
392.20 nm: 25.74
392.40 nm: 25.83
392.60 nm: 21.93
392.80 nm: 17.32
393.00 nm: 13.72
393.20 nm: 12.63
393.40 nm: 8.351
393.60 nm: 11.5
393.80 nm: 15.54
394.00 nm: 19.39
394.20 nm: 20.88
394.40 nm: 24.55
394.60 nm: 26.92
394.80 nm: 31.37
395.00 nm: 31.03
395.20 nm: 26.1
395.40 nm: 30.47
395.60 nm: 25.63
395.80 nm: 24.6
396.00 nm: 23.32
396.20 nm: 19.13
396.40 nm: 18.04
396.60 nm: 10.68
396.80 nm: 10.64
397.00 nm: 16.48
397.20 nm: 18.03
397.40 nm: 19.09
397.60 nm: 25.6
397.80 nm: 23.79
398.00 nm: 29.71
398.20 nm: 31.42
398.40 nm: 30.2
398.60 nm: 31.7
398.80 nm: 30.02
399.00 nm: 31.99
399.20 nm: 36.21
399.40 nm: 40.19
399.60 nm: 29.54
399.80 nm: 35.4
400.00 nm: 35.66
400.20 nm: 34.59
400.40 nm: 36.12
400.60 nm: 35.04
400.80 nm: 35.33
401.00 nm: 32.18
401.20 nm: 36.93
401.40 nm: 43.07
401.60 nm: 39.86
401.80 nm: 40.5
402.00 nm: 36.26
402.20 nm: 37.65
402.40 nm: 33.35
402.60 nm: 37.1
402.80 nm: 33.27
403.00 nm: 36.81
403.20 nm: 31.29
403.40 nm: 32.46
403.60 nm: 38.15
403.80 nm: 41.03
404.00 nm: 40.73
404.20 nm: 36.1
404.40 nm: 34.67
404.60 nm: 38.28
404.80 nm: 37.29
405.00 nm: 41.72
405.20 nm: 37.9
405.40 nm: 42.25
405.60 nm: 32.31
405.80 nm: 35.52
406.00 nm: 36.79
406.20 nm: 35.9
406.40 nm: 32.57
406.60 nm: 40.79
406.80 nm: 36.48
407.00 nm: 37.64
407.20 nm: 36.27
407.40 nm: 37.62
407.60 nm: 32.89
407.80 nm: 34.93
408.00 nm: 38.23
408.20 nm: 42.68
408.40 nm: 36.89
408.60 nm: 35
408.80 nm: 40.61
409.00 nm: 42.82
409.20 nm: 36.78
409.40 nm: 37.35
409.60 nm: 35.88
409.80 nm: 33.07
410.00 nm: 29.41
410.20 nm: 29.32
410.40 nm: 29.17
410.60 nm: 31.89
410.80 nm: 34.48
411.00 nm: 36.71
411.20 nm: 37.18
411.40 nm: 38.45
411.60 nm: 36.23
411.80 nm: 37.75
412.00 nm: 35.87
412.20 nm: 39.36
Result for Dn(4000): 1.7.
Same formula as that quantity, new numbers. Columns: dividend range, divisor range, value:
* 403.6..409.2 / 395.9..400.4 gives 1.47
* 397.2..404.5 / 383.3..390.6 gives 1.63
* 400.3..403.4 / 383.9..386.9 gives 1.75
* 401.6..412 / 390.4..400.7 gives 1.52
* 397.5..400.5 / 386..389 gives 1.47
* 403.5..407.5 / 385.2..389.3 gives 1.78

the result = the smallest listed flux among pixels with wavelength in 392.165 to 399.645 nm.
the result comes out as 8.351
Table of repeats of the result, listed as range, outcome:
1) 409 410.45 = 29.17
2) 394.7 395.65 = 25.63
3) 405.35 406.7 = 32.31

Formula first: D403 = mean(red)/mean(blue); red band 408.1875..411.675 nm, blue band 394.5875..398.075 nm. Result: 1.6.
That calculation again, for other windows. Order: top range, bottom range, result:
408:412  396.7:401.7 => 1.17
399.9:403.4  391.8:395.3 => 1.69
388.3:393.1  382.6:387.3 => 1.21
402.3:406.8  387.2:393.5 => 1.55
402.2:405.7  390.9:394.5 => 1.69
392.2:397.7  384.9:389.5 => 0.89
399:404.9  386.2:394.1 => 1.57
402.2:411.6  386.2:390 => 1.54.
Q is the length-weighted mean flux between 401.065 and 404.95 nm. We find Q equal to 37.1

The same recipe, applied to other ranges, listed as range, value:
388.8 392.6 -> 26.7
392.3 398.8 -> 21.9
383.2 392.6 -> 23.5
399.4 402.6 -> 36.3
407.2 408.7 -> 36.8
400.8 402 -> 38.1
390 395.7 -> 23.9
